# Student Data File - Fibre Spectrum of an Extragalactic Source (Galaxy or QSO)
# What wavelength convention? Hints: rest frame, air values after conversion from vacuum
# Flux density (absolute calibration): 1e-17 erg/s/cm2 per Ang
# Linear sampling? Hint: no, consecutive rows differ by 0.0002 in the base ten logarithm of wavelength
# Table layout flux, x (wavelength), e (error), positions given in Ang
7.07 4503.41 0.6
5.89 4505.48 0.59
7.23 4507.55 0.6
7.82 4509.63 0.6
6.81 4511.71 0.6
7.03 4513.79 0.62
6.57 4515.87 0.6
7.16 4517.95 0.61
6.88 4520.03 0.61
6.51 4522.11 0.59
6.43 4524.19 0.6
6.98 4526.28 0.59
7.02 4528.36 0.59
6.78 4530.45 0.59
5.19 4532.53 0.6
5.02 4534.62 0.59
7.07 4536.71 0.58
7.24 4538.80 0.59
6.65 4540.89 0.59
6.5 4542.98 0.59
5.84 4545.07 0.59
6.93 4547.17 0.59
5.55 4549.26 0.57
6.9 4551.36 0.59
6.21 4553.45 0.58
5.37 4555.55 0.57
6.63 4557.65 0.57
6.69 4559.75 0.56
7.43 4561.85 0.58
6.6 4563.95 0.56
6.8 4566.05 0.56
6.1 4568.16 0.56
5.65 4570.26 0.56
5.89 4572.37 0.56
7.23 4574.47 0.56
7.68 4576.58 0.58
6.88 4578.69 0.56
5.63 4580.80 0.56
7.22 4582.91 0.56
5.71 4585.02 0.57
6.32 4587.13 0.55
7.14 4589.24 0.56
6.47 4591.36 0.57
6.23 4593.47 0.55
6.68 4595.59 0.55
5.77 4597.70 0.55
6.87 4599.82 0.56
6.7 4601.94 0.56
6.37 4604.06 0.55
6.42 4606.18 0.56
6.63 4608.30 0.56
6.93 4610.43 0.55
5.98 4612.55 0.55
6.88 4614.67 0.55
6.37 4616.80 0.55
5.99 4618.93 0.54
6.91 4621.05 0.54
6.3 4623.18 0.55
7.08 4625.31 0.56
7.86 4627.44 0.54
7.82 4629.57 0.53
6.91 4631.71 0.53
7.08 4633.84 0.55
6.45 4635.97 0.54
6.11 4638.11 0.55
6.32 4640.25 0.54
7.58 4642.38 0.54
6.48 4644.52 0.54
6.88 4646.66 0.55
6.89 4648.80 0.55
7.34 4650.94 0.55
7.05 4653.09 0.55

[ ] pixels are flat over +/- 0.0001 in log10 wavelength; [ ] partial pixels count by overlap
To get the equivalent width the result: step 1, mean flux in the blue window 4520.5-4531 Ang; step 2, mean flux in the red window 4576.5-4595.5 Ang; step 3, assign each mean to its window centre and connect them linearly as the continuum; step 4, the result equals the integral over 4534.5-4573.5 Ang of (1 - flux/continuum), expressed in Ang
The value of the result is 1.4 Ang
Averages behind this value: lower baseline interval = 6.75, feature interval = 6.41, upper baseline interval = 6.53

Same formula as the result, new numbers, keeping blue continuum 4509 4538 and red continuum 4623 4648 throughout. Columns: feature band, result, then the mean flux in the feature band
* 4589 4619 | 1.6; 6.49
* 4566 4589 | 1.0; 6.47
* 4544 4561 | 1.1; 6.28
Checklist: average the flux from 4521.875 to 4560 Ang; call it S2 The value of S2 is 6.39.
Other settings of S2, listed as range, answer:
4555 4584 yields 6.58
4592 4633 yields 6.67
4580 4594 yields 6.41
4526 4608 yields 6.47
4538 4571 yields 6.44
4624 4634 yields 7.35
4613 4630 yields 6.84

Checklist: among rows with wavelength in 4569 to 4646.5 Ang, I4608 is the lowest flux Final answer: 5.63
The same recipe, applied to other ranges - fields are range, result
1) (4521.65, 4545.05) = 5.02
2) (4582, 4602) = 5.71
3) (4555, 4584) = 5.37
